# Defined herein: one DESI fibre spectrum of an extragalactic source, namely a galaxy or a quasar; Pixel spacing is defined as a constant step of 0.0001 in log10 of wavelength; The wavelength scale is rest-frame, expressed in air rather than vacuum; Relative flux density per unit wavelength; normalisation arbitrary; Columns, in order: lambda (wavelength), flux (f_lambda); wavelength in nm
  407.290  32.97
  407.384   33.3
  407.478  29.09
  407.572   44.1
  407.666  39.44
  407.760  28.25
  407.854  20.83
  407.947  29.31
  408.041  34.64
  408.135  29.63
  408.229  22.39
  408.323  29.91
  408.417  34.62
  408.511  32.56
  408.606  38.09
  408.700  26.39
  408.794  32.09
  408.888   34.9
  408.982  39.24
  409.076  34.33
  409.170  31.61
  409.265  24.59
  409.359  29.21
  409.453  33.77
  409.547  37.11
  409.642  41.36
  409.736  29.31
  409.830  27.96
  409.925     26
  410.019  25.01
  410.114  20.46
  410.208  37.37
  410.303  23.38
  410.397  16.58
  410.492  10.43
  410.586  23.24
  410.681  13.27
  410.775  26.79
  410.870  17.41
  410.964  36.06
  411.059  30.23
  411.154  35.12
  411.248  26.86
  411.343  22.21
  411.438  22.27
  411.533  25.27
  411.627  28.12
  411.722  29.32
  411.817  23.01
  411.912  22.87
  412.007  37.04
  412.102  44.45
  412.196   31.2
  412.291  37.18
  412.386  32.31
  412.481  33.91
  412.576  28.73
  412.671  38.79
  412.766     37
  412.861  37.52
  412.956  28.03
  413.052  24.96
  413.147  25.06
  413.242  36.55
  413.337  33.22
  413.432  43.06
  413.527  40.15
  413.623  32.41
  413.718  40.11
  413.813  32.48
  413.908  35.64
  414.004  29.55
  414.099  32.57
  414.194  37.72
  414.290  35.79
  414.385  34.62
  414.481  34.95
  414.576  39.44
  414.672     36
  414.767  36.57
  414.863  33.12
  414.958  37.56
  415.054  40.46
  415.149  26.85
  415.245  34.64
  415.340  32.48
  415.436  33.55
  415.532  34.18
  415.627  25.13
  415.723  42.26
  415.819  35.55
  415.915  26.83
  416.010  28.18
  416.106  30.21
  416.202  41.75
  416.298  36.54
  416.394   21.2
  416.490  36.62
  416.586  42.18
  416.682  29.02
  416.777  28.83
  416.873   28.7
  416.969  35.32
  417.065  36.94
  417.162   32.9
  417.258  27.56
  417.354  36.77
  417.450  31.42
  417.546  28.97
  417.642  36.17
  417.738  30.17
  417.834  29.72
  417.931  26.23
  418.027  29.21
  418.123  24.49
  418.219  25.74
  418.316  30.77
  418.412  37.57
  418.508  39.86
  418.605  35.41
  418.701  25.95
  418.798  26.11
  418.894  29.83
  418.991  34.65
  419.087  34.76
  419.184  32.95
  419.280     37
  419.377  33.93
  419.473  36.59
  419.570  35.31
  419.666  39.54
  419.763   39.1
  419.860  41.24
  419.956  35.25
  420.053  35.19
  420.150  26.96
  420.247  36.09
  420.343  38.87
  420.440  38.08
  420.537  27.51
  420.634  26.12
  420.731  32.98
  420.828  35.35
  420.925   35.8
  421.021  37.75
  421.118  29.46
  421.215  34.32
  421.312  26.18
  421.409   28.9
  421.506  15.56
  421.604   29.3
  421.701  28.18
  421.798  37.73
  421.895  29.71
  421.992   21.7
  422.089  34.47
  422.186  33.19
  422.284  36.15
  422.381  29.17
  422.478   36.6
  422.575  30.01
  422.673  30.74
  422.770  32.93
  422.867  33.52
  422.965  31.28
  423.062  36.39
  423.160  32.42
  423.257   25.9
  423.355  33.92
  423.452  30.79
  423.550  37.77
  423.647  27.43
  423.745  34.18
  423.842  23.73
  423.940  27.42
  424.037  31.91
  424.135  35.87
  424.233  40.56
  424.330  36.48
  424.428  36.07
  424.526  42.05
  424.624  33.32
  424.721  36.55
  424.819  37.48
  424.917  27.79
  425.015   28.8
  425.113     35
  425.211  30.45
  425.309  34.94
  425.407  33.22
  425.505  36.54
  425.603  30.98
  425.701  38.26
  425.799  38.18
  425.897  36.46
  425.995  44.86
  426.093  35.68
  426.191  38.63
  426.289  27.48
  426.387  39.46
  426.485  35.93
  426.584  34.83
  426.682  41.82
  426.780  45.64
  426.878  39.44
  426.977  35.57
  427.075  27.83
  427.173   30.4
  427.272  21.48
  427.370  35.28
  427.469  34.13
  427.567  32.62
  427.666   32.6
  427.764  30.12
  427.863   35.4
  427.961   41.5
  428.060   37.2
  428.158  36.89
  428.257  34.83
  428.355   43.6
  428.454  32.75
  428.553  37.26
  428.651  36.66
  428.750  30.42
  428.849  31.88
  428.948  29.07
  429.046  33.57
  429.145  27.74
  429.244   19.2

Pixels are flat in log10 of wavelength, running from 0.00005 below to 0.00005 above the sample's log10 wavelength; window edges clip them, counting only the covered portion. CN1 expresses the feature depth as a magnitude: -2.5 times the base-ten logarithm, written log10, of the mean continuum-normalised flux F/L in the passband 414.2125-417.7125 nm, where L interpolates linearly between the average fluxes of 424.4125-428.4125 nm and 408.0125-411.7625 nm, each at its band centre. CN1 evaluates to -0.09 mag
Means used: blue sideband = 28.4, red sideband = 35.3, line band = 33.6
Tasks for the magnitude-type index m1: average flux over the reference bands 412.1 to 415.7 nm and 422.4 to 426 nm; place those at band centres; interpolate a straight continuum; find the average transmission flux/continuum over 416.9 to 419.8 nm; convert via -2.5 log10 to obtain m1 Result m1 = 0.046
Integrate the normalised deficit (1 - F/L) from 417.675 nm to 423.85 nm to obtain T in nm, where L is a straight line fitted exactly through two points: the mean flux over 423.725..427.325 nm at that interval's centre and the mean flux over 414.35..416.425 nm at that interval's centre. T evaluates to 0.39 nm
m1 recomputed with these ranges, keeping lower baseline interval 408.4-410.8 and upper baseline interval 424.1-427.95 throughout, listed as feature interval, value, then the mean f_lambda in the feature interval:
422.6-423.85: 0.07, 31.8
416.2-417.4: -0.05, 33.1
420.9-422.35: 0.10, 30.5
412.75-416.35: -0.12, 34.2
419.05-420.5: -0.10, 36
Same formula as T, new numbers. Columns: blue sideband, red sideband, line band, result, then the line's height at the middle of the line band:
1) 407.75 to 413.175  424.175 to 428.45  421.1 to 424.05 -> 0.29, 34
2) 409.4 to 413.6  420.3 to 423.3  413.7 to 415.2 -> -0.25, 30.1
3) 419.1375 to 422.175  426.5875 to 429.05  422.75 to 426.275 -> -0.02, 33.9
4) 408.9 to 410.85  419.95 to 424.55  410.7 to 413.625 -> -0.27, 28.4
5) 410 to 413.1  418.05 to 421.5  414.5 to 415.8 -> -0.20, 30.3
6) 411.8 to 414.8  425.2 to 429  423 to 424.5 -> 0.09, 35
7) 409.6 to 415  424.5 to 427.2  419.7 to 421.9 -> 0.08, 33.8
